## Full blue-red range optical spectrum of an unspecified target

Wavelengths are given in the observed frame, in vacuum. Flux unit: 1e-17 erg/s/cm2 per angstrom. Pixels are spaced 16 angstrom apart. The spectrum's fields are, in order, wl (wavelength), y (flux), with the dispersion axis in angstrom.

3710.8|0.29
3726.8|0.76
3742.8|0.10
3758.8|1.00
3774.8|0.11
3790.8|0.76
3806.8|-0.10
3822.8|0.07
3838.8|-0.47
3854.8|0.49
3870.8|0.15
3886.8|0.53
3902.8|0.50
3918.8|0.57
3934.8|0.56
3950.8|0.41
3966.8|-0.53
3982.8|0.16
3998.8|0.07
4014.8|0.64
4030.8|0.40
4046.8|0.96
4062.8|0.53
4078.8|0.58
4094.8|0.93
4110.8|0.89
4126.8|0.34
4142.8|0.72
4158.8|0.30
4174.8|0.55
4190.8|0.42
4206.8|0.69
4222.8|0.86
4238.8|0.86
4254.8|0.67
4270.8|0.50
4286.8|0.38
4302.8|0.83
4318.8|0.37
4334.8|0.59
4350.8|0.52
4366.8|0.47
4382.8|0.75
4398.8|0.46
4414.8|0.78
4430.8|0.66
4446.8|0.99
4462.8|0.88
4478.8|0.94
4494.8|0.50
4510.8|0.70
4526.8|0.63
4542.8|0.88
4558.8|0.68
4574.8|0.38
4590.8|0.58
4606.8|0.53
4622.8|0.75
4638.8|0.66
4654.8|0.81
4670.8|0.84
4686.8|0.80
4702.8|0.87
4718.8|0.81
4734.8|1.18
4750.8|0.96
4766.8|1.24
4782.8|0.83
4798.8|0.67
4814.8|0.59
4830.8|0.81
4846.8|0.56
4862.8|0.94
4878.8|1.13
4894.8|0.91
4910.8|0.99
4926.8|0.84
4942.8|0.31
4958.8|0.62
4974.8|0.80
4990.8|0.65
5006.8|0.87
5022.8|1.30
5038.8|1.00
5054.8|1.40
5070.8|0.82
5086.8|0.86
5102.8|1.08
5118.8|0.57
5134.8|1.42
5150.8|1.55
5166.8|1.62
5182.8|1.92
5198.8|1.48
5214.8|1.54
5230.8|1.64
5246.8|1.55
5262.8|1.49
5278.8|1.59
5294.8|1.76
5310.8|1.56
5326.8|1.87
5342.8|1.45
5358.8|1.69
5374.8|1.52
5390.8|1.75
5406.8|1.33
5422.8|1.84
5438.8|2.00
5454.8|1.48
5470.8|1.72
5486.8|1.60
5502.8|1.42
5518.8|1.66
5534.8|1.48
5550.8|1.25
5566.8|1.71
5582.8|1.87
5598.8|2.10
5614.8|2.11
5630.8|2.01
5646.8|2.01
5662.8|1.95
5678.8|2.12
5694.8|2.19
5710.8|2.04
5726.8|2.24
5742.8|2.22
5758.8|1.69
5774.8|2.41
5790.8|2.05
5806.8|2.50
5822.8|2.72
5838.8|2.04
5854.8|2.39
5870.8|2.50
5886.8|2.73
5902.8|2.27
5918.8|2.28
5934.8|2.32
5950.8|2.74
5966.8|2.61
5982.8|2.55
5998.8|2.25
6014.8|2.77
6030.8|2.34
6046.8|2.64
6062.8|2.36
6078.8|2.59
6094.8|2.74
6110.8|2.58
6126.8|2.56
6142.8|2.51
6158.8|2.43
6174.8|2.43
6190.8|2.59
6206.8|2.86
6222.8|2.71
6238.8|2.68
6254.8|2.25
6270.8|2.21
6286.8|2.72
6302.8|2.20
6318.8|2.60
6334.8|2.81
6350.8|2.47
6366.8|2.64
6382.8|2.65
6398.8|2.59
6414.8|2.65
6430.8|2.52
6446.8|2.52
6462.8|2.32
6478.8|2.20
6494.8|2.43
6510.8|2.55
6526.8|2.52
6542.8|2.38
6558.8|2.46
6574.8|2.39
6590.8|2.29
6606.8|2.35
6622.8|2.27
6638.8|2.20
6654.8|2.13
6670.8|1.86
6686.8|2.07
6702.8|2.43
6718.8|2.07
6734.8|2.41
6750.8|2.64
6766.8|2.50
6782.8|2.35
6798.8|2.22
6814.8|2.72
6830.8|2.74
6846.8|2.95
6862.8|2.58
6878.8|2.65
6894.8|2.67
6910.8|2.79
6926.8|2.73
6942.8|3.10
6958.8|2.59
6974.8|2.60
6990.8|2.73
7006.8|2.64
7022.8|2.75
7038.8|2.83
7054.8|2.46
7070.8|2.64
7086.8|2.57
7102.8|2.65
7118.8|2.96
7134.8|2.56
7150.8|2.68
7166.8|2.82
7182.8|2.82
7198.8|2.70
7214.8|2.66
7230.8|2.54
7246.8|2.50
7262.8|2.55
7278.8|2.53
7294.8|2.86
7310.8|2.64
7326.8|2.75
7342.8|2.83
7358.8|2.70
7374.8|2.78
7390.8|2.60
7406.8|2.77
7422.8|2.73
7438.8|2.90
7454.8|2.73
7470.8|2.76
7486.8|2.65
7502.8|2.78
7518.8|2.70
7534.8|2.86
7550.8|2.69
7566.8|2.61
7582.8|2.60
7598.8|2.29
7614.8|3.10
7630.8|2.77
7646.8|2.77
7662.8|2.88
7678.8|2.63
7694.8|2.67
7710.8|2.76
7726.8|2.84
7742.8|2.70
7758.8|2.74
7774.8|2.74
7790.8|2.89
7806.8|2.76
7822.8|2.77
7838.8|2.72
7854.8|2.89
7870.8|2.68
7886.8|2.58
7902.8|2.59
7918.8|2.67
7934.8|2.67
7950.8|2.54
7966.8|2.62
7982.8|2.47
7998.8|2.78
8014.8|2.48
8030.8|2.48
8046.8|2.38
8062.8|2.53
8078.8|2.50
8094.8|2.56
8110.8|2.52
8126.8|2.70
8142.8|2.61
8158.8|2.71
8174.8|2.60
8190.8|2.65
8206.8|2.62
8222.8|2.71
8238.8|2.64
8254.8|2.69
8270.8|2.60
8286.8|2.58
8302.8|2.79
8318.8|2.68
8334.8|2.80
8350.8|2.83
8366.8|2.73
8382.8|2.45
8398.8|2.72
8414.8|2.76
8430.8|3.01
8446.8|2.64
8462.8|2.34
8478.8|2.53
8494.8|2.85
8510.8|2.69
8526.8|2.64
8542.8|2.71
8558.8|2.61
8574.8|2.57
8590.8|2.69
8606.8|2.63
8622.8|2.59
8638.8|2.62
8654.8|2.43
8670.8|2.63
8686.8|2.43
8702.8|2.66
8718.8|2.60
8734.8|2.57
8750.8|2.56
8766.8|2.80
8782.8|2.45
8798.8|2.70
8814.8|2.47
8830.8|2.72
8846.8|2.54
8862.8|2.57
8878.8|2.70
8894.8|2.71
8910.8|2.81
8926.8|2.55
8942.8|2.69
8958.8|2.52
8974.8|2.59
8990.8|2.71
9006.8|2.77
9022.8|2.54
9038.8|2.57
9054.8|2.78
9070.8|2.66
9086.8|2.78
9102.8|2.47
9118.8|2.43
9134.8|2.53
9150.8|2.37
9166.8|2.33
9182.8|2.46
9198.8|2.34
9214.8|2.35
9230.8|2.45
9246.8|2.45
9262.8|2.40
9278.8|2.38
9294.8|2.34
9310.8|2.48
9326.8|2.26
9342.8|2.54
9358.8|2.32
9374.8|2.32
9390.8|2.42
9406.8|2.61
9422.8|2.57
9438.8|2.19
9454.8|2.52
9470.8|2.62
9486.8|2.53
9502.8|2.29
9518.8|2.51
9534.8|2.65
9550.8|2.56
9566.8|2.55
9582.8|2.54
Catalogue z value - 0.289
